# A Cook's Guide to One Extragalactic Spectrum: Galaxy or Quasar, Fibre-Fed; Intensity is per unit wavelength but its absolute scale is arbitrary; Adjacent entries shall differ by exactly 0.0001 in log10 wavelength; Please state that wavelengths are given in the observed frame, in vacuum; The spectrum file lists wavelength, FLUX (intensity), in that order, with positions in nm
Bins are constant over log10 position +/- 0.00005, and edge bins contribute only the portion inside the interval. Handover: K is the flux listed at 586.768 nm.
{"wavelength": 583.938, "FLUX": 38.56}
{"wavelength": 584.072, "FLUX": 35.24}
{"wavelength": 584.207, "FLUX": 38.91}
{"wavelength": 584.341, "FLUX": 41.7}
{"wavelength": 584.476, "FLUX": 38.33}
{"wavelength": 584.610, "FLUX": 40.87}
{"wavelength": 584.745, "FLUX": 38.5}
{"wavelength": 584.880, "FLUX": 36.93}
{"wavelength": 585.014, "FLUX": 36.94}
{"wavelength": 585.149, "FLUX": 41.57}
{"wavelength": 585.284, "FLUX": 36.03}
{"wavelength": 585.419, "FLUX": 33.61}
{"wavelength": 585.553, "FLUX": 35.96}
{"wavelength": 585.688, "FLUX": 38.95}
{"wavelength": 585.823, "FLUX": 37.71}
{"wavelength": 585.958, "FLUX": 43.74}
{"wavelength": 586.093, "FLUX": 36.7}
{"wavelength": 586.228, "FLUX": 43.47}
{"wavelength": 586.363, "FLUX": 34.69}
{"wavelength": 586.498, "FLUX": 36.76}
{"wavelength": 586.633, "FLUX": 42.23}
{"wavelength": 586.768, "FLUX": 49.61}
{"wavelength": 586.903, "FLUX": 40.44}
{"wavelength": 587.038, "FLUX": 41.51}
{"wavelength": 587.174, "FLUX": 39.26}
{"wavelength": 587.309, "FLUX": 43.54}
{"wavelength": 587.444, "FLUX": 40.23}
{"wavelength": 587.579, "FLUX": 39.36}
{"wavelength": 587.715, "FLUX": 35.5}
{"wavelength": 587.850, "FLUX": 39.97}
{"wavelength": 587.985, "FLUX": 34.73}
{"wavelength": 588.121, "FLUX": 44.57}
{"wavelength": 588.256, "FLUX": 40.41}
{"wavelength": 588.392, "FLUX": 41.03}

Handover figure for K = 49.61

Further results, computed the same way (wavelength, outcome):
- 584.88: 36.93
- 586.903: 40.44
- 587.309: 43.54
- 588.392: 41.03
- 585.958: 43.74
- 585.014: 36.94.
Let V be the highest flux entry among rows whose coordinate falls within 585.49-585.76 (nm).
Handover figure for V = 38.95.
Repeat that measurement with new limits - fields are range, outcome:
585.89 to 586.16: 43.74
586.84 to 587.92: 43.54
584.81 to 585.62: 41.57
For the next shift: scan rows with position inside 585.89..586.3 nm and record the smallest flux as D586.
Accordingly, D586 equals 36.7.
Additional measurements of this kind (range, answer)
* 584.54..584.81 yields 38.5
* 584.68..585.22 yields 36.93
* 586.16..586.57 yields 34.69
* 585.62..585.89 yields 37.71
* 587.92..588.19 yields 34.73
